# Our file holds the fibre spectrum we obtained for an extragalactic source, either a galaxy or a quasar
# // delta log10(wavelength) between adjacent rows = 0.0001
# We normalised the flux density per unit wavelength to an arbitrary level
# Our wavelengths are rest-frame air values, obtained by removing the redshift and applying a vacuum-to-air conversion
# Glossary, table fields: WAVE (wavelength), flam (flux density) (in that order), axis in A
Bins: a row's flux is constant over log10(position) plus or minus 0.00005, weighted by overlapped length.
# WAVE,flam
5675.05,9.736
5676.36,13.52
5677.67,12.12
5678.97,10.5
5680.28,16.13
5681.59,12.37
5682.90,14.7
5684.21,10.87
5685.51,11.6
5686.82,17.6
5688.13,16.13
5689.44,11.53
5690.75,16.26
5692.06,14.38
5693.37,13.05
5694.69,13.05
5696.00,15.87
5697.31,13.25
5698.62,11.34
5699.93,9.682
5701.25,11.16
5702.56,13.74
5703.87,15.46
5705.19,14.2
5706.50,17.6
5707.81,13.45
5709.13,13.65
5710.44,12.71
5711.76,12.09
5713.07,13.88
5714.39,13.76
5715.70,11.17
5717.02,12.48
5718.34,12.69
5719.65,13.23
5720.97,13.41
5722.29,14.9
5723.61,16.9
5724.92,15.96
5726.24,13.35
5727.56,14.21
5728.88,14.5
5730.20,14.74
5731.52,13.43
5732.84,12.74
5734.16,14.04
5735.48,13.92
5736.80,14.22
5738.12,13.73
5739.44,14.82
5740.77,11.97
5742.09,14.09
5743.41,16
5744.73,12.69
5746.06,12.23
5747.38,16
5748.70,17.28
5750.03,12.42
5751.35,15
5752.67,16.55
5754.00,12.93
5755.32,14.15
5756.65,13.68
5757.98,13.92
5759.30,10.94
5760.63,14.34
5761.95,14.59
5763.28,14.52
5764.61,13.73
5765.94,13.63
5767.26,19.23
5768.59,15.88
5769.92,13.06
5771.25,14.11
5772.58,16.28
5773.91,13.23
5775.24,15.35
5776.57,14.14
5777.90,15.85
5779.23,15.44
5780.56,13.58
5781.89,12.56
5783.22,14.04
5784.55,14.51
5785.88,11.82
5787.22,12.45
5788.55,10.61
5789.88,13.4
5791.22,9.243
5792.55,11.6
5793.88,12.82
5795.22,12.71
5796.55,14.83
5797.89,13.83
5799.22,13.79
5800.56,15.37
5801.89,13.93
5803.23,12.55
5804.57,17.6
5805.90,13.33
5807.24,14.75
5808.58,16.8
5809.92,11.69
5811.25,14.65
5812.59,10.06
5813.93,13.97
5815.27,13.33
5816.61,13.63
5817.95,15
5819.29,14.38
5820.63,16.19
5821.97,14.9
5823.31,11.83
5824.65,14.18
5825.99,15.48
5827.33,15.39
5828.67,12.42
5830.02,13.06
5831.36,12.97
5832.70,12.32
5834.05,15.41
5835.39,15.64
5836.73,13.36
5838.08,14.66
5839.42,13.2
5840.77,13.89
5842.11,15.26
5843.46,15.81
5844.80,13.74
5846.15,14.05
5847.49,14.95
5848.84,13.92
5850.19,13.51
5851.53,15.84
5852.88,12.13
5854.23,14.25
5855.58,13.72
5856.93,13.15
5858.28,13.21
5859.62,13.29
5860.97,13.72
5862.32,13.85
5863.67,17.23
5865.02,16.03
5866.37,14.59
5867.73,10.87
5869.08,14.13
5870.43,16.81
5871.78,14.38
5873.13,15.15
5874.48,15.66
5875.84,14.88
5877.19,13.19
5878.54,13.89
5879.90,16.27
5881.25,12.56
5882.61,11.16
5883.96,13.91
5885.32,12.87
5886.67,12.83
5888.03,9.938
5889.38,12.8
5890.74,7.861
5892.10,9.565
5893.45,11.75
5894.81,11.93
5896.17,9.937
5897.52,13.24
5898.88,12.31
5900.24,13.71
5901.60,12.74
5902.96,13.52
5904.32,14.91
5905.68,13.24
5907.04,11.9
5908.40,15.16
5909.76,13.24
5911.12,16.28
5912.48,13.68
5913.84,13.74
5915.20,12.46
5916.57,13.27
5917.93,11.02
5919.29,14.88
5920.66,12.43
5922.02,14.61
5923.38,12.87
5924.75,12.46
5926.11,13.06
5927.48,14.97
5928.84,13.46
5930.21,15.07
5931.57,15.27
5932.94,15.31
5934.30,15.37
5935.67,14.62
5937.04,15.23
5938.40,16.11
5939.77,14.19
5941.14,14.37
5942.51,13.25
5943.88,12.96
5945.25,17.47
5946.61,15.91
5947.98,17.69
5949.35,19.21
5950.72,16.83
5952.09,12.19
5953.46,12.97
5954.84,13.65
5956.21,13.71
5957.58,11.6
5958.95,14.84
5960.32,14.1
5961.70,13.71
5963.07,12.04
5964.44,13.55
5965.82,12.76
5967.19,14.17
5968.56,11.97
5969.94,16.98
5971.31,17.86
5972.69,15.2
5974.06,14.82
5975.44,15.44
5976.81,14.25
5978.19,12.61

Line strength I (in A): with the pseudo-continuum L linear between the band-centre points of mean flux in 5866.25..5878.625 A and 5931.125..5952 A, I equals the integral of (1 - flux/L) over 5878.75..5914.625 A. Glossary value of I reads 4.9 A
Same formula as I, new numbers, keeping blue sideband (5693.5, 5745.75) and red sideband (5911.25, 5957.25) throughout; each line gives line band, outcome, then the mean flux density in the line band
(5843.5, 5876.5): -0.44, 14.3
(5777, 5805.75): 0.94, 13.5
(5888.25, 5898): 2.28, 10.9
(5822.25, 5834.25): 0.33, 13.6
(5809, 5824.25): 0.36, 13.7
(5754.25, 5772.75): -0.71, 14.3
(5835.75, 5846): -0.17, 14.3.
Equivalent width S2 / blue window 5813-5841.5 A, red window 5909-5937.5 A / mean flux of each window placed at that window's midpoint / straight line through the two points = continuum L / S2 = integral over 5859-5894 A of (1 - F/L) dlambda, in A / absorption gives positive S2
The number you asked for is 1.4 A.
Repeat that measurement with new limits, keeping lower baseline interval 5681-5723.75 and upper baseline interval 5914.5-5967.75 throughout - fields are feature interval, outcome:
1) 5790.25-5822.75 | 0.1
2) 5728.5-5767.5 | -1.4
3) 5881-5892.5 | 2.1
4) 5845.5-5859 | 0.1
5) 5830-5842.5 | -0.1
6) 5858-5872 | -0.4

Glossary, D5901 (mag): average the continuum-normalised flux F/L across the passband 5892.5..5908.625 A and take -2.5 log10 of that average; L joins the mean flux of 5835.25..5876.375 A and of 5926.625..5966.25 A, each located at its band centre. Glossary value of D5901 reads 0.14 mag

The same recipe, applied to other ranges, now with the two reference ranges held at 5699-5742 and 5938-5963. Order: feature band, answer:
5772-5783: -0.047 mag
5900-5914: 0.046 mag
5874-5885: 0.036 mag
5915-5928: 0.102 mag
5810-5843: 0.013 mag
